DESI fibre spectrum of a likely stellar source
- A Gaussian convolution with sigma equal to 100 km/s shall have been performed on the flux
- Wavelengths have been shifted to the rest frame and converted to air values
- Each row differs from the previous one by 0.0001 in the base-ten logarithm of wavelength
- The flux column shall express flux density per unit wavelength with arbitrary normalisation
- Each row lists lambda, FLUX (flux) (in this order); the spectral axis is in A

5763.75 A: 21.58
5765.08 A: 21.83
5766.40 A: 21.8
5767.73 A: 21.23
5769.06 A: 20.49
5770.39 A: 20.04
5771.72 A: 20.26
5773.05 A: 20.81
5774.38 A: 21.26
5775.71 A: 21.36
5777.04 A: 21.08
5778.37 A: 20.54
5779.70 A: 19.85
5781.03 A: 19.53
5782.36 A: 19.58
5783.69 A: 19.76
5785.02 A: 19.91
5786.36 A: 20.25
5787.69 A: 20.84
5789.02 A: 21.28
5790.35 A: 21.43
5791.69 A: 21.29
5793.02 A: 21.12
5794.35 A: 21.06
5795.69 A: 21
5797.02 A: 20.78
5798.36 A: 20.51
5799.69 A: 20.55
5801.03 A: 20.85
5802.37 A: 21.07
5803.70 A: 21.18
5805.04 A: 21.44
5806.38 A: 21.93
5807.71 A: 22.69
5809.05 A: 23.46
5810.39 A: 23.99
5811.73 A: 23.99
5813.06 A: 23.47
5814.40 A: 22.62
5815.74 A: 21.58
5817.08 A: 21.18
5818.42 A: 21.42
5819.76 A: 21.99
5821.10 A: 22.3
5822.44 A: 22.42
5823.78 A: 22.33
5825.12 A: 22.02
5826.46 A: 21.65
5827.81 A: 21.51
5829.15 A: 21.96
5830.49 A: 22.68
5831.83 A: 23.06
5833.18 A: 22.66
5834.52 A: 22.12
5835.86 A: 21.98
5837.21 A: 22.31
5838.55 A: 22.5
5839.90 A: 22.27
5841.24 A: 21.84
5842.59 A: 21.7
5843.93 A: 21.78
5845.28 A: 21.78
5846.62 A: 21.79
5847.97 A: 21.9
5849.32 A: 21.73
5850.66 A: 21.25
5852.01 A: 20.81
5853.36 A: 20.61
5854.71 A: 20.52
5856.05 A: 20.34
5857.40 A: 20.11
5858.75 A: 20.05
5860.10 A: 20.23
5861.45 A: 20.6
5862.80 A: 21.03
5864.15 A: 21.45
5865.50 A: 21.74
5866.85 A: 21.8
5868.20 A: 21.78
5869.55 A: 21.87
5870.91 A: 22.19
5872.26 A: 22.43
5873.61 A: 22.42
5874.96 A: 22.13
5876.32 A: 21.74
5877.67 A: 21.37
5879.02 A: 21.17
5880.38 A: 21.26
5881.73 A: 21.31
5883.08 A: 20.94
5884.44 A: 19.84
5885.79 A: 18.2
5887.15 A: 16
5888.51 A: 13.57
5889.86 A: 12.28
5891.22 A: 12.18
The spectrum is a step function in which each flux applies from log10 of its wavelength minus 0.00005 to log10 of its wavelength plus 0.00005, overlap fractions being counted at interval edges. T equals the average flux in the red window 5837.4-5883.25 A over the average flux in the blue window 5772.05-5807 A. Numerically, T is 1.0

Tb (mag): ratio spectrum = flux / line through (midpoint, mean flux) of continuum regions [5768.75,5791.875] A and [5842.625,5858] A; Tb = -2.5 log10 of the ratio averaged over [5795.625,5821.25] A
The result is -0.06 mag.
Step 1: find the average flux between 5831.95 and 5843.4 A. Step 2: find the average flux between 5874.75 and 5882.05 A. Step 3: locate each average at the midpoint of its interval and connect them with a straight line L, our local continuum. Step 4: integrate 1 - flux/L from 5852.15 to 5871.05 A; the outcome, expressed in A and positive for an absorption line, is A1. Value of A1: 0.68 A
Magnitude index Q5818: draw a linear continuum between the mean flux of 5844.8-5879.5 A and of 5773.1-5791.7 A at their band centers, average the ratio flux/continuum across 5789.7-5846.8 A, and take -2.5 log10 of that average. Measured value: -0.05 mag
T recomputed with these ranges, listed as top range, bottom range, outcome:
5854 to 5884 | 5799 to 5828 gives 0.96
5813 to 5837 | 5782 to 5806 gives 1.06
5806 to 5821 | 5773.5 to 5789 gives 1.11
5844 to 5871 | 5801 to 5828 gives 0.95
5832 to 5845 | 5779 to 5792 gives 1.09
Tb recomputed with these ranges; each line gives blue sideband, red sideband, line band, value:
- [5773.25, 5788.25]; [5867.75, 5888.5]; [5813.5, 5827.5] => -0.074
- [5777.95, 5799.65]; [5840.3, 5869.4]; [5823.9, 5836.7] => -0.061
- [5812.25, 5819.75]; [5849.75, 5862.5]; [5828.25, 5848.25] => -0.046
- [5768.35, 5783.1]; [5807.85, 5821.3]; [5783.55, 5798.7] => 0.025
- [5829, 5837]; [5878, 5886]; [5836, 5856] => 0.018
